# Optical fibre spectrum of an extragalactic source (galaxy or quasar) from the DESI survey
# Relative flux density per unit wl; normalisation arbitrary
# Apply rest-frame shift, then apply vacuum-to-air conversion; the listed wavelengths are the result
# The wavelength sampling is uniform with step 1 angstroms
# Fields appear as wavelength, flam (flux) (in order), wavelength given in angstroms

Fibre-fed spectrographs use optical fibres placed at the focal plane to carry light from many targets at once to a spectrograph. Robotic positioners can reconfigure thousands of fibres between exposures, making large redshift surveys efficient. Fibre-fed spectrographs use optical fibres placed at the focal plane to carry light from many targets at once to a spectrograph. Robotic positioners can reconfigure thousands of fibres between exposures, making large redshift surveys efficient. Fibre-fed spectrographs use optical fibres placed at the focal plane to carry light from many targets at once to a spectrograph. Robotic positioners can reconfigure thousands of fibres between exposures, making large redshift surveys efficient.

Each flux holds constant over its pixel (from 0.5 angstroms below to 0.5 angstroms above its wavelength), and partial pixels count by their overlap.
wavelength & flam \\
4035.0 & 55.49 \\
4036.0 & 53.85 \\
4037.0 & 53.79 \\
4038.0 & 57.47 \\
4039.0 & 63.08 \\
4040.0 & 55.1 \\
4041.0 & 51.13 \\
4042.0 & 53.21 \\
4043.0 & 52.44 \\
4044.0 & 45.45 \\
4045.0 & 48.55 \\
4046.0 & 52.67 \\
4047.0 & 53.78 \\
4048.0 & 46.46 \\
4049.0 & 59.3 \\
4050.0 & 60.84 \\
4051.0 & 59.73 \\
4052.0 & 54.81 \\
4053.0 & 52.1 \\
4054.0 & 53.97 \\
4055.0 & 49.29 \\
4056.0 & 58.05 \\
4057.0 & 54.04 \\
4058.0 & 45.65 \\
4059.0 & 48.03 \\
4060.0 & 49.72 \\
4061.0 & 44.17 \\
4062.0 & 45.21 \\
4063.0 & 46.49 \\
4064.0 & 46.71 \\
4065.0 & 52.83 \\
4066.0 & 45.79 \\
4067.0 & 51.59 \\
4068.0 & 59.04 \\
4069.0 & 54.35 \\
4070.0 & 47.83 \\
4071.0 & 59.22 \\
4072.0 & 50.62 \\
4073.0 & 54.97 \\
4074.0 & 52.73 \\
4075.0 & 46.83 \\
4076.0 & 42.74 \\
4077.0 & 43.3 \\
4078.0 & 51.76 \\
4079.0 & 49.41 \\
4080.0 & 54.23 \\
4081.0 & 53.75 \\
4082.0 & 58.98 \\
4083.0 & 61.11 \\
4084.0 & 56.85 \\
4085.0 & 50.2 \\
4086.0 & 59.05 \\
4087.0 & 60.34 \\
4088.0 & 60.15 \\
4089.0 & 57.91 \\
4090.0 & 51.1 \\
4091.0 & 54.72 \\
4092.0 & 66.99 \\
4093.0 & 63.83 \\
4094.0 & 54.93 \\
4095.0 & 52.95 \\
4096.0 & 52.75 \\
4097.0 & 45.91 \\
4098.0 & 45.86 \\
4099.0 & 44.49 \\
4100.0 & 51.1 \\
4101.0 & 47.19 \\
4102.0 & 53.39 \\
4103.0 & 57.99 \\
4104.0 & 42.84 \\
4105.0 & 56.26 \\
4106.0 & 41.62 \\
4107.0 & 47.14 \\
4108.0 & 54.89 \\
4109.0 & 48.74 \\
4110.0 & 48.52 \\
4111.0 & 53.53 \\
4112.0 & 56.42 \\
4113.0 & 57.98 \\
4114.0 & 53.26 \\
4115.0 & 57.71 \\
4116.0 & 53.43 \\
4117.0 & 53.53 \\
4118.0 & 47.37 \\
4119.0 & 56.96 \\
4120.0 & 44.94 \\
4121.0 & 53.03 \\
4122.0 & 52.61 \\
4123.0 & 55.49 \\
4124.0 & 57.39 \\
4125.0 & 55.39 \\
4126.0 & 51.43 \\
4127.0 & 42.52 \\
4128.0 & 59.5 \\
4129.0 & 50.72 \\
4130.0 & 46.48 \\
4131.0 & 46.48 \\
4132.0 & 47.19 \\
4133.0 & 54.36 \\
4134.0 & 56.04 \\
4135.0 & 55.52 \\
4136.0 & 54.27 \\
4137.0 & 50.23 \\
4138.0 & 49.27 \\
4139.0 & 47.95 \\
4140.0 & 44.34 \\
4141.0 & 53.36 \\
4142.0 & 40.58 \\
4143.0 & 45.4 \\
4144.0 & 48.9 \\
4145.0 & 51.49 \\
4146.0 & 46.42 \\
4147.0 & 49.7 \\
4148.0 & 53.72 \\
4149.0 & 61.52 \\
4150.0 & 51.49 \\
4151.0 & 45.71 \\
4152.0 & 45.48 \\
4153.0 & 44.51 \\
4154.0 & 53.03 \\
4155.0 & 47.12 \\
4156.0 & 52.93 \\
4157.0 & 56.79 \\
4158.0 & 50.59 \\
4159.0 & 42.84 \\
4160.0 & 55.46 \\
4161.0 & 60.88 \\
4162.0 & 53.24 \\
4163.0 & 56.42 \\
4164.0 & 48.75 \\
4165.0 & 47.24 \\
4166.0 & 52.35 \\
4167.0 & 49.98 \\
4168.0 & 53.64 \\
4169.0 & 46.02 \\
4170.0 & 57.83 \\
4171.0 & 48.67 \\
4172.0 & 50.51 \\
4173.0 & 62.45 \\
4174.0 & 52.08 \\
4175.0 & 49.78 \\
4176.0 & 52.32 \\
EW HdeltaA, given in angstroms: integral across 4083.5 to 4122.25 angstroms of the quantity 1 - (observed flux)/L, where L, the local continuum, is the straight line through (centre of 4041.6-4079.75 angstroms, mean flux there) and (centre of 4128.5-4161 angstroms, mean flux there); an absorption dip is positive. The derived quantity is -1.8 angstroms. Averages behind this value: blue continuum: 51.2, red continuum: 50.2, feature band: 53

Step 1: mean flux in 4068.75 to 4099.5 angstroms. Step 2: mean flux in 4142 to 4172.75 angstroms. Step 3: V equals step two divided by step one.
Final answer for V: 0.95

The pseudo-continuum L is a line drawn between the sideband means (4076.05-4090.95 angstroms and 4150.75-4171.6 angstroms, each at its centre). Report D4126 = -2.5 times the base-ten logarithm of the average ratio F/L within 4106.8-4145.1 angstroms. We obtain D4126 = 0.02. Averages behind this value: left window 54.5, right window 51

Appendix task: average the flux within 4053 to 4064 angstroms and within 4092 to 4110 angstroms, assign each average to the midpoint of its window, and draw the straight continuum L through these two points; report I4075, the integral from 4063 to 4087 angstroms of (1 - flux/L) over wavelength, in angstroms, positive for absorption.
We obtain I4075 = -1.1 angstroms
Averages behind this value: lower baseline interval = 49.5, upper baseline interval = 51.1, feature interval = 52.4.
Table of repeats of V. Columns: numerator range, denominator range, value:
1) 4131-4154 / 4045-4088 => 0.95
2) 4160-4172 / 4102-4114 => 1.01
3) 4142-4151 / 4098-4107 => 1.02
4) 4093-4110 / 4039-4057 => 0.94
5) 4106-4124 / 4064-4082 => 1.02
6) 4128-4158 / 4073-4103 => 0.94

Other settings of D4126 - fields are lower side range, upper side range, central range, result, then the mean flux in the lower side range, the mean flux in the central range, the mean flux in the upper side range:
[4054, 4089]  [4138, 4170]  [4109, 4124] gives -0.04 mag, 52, 53.2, 50.4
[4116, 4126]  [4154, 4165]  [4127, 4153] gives 0.06 mag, 52.9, 50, 52.3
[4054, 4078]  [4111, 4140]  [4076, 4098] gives -0.08 mag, 50.1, 54.8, 52.3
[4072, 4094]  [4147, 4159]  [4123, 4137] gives 0.00 mag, 54.7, 52.2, 50.8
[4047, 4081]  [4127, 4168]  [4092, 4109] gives 0.00 mag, 51.3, 51.2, 50.6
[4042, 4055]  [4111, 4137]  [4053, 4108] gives 0.02 mag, 53.2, 52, 52.8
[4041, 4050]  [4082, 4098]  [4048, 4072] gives 0.03 mag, 52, 52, 56.3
